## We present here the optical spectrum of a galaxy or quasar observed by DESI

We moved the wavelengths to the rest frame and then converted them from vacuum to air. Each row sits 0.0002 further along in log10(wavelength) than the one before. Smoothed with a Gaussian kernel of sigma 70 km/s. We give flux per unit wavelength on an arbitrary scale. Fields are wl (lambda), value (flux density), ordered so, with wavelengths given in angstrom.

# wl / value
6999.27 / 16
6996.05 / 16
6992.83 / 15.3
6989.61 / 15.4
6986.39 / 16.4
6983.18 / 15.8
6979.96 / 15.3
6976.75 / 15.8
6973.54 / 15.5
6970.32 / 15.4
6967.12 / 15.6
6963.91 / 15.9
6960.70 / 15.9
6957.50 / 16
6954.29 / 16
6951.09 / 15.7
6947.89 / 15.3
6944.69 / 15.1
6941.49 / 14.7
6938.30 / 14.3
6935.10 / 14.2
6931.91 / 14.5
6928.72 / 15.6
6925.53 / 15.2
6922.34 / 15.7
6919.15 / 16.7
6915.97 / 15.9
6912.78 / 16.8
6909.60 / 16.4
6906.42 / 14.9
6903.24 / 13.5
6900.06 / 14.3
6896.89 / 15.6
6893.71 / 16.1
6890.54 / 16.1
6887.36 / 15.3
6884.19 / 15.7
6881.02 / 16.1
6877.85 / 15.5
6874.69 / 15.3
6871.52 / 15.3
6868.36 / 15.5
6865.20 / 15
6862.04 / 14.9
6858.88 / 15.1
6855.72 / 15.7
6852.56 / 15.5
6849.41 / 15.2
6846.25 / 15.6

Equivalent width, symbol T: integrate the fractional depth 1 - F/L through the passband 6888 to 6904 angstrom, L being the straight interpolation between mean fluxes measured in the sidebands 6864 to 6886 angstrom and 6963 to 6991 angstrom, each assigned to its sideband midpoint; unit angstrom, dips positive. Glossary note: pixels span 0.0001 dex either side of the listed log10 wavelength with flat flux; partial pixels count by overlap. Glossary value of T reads 0.33 angstrom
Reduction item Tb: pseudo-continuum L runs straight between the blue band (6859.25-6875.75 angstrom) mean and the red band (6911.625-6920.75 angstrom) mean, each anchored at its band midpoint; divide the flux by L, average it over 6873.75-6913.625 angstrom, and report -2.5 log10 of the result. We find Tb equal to 0.026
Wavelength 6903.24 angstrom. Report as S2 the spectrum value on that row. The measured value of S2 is 13.5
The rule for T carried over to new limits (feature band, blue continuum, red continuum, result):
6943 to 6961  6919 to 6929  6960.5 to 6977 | 0.0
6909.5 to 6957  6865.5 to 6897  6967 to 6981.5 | 0.3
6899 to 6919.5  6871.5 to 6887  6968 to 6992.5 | 0.2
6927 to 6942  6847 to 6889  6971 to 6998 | 0.9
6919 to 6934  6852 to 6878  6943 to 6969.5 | 0.2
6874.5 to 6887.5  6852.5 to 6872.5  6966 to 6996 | -0.3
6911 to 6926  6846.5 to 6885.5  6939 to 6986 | -0.6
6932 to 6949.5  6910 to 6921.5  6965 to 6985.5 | 1.5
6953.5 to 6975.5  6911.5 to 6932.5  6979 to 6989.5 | 0.1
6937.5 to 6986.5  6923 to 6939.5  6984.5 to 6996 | -0.7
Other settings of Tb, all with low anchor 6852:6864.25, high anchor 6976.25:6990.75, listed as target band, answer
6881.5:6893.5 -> -0.03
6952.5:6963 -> -0.02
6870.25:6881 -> -0.01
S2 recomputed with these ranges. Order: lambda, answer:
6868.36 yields 15.5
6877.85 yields 15.5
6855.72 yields 15.7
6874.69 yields 15.3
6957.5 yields 16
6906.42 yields 14.9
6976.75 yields 15.8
